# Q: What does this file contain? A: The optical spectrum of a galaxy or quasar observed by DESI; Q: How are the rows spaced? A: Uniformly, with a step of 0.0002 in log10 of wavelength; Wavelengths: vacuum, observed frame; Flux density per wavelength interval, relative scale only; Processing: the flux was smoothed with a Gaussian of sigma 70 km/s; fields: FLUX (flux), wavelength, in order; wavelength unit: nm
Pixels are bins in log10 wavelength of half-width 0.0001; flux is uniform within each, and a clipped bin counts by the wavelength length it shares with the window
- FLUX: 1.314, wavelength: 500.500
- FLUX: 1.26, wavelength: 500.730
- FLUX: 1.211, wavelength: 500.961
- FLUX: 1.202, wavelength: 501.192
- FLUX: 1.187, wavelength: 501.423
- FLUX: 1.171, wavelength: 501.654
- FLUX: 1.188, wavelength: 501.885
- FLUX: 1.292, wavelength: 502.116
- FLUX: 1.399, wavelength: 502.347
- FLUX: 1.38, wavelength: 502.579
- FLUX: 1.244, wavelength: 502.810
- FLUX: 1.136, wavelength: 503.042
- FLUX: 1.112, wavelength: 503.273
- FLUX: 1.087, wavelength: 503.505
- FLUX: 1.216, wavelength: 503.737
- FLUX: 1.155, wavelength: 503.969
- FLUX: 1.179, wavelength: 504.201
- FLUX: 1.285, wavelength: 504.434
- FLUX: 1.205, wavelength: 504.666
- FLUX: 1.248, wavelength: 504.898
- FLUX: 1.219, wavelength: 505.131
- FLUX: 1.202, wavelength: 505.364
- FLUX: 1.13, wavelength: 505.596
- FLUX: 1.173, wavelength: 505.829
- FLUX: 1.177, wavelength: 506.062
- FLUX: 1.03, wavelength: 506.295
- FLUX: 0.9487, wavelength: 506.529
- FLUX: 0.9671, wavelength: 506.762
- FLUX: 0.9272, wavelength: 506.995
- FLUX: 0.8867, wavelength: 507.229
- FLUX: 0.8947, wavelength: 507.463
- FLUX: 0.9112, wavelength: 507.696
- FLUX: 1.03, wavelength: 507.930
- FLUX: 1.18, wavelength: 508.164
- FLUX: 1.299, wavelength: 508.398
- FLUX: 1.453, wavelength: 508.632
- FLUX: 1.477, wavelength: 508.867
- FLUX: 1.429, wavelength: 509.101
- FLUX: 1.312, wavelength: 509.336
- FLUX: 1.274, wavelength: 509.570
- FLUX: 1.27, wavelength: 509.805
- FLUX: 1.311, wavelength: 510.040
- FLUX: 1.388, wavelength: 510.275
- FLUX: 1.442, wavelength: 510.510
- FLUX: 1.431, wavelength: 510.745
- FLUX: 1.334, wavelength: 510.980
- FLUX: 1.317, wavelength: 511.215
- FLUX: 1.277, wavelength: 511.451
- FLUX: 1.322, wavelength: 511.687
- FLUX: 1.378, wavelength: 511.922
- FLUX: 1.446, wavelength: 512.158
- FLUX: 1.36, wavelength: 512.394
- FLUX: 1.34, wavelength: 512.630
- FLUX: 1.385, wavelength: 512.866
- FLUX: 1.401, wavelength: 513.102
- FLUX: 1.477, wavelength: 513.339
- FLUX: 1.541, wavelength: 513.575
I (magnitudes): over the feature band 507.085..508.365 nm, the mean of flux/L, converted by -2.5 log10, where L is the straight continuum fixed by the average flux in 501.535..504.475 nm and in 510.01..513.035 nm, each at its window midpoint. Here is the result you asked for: 0.29 mag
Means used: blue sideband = 1.22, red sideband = 1.37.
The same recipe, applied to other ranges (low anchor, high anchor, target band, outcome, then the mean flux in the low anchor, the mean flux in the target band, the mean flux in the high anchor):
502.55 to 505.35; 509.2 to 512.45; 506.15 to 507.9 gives 0.32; 1.2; 0.946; 1.35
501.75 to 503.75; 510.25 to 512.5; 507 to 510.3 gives 0.10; 1.23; 1.21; 1.37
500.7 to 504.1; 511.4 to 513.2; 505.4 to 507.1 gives 0.20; 1.21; 1.06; 1.37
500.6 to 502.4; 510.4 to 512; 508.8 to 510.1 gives -0.01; 1.23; 1.34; 1.36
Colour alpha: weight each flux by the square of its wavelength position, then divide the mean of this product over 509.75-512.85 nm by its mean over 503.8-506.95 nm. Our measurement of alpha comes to 1.22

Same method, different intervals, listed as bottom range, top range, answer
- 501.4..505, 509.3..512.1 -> 1.13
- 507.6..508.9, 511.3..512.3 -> 1.13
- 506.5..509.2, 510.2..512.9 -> 1.24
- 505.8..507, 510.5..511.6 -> 1.33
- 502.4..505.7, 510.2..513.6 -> 1.19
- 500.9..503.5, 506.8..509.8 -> 0.98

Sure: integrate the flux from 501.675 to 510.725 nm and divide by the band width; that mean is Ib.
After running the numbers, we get 1.2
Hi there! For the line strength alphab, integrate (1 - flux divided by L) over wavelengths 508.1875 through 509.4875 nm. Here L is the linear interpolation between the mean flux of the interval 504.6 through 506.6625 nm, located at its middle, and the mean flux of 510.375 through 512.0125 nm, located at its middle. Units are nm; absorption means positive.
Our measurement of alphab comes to -0.11 nm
